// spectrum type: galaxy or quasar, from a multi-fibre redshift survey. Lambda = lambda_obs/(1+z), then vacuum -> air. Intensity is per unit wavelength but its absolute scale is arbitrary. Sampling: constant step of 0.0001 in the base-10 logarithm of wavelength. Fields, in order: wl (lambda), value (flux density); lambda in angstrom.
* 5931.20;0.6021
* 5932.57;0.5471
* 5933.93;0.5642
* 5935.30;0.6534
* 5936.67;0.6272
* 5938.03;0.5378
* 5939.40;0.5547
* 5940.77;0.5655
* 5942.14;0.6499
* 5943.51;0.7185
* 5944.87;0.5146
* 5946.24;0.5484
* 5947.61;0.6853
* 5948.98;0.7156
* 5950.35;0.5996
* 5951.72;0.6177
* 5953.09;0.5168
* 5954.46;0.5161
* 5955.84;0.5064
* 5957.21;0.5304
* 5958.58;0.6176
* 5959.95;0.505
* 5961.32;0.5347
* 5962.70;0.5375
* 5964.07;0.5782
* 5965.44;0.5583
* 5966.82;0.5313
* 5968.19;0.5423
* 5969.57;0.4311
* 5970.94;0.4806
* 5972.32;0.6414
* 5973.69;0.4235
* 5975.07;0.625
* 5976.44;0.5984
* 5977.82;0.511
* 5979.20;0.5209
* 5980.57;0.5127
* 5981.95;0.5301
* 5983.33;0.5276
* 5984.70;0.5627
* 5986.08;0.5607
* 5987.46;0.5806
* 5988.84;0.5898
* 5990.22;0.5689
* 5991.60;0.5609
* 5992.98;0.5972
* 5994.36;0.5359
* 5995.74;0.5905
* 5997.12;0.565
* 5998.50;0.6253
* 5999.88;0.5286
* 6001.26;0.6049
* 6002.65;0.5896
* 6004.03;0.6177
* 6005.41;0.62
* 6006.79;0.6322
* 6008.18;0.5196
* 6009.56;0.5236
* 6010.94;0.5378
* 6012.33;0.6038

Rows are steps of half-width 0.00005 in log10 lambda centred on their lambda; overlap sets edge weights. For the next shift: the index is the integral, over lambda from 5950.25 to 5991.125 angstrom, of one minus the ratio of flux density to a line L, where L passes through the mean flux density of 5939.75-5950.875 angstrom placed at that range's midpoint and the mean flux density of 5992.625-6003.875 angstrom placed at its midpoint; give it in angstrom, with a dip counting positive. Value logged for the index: 3.9 angstrom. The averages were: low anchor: 0.623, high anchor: 0.581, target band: 0.544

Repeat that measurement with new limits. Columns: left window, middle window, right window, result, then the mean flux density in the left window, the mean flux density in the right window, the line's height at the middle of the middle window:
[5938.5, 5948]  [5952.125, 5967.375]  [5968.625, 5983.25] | 0.6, 0.601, 0.528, 0.564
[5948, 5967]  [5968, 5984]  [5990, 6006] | 1.3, 0.564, 0.584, 0.573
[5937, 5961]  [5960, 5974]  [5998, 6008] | 1.4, 0.582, 0.598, 0.588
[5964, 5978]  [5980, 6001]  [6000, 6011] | -0.1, 0.537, 0.581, 0.562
